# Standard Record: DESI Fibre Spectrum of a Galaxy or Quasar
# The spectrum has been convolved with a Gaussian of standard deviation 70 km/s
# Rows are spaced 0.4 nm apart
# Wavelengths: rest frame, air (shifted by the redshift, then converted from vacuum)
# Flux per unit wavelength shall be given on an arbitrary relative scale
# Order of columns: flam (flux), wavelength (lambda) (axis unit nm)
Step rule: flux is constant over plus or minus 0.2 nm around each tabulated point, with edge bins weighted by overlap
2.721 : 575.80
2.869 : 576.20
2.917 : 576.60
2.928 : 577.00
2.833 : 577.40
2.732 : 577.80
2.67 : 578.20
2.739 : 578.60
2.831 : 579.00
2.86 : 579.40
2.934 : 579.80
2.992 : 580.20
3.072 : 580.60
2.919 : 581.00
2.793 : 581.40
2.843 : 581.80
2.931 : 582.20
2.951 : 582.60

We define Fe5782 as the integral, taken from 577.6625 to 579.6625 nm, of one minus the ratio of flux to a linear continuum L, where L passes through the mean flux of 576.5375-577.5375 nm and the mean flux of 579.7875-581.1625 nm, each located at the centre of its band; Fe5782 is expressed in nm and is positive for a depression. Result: 0.11 nm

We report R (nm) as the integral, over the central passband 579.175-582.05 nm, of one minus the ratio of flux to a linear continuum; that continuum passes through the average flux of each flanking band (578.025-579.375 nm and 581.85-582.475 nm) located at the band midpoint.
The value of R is -0.07 nm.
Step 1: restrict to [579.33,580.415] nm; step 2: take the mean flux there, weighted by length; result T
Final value 2.94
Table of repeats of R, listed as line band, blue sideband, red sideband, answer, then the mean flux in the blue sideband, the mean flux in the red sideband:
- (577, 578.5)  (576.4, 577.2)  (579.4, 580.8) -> 0.09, 2.92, 2.98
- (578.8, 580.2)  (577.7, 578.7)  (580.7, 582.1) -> -0.06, 2.71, 2.87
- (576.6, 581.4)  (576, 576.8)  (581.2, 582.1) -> 0.00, 2.89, 2.83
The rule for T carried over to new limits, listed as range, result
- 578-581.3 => 2.87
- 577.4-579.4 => 2.76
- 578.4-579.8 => 2.83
